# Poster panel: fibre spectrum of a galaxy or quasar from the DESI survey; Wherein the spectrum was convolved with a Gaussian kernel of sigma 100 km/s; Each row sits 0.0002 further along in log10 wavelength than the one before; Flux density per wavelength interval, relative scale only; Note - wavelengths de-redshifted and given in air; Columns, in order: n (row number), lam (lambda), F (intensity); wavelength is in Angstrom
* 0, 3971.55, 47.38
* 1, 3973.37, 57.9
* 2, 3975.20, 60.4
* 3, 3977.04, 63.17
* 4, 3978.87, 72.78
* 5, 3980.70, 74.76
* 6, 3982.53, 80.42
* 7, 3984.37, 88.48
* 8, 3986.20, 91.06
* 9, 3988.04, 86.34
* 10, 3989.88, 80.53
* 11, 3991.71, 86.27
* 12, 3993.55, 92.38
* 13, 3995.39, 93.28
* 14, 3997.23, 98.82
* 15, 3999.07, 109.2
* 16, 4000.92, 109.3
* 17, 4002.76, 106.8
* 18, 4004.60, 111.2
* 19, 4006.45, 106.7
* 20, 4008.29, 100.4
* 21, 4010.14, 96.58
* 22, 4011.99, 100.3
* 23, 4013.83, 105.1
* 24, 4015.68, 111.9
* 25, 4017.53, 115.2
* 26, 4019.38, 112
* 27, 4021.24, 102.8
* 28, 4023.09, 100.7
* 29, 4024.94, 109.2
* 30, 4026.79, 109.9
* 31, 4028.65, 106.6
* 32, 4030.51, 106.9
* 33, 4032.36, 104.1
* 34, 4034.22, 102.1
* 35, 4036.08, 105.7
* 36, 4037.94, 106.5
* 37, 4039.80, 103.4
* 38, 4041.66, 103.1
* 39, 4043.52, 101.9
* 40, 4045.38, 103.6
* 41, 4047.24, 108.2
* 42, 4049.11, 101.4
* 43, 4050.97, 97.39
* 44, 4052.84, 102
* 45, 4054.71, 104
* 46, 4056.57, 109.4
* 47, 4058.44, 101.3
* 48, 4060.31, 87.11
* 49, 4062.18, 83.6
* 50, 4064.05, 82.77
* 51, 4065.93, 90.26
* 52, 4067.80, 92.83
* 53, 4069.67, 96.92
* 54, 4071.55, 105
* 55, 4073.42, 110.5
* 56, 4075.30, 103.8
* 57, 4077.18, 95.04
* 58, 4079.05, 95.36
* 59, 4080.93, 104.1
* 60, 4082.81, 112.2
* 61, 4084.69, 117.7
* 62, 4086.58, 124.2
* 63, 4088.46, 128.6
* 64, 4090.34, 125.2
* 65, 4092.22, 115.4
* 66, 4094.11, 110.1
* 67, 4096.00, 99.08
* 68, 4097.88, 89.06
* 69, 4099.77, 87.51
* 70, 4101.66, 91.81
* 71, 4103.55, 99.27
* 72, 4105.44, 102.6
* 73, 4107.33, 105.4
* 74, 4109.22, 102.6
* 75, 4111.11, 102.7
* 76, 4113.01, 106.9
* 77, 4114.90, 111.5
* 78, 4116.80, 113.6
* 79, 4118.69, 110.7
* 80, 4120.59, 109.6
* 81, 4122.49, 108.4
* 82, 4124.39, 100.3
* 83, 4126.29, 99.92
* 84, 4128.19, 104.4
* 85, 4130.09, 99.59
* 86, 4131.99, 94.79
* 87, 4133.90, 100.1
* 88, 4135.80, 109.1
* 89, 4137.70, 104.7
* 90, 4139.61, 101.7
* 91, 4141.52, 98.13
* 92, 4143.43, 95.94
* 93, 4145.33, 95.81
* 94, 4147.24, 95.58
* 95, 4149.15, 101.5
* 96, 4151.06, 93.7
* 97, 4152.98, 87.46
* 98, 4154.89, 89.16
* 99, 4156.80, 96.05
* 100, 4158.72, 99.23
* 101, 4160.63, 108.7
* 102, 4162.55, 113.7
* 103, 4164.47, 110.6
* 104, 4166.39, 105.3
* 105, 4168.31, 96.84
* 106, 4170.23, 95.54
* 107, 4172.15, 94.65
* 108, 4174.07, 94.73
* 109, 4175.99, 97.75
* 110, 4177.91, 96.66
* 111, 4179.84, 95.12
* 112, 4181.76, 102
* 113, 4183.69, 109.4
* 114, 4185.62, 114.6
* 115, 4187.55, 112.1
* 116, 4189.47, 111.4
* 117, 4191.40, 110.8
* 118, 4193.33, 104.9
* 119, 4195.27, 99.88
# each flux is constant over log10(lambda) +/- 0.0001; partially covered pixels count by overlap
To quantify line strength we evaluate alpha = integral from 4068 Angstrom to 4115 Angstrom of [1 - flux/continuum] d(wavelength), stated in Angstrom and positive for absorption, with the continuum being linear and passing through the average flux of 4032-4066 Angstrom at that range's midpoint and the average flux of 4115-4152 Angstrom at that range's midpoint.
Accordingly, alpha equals -2.0 Angstrom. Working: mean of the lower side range 100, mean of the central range 105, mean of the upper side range 102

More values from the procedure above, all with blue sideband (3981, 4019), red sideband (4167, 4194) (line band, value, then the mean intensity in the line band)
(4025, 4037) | -0.9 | 106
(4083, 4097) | -2.3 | 117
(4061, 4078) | 0.8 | 95.5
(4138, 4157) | 1.1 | 95.8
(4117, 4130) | -0.6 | 106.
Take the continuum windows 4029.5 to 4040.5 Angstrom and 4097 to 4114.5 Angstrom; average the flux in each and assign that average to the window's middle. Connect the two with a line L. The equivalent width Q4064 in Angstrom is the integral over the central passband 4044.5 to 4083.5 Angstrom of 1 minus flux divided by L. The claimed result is 1.2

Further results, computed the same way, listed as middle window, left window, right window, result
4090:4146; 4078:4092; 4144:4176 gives 2.5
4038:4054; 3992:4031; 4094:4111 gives -0.1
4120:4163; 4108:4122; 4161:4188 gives 2.3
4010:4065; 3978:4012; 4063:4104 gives -2.5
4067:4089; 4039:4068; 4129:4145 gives -1.8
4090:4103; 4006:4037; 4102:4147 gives 0.3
